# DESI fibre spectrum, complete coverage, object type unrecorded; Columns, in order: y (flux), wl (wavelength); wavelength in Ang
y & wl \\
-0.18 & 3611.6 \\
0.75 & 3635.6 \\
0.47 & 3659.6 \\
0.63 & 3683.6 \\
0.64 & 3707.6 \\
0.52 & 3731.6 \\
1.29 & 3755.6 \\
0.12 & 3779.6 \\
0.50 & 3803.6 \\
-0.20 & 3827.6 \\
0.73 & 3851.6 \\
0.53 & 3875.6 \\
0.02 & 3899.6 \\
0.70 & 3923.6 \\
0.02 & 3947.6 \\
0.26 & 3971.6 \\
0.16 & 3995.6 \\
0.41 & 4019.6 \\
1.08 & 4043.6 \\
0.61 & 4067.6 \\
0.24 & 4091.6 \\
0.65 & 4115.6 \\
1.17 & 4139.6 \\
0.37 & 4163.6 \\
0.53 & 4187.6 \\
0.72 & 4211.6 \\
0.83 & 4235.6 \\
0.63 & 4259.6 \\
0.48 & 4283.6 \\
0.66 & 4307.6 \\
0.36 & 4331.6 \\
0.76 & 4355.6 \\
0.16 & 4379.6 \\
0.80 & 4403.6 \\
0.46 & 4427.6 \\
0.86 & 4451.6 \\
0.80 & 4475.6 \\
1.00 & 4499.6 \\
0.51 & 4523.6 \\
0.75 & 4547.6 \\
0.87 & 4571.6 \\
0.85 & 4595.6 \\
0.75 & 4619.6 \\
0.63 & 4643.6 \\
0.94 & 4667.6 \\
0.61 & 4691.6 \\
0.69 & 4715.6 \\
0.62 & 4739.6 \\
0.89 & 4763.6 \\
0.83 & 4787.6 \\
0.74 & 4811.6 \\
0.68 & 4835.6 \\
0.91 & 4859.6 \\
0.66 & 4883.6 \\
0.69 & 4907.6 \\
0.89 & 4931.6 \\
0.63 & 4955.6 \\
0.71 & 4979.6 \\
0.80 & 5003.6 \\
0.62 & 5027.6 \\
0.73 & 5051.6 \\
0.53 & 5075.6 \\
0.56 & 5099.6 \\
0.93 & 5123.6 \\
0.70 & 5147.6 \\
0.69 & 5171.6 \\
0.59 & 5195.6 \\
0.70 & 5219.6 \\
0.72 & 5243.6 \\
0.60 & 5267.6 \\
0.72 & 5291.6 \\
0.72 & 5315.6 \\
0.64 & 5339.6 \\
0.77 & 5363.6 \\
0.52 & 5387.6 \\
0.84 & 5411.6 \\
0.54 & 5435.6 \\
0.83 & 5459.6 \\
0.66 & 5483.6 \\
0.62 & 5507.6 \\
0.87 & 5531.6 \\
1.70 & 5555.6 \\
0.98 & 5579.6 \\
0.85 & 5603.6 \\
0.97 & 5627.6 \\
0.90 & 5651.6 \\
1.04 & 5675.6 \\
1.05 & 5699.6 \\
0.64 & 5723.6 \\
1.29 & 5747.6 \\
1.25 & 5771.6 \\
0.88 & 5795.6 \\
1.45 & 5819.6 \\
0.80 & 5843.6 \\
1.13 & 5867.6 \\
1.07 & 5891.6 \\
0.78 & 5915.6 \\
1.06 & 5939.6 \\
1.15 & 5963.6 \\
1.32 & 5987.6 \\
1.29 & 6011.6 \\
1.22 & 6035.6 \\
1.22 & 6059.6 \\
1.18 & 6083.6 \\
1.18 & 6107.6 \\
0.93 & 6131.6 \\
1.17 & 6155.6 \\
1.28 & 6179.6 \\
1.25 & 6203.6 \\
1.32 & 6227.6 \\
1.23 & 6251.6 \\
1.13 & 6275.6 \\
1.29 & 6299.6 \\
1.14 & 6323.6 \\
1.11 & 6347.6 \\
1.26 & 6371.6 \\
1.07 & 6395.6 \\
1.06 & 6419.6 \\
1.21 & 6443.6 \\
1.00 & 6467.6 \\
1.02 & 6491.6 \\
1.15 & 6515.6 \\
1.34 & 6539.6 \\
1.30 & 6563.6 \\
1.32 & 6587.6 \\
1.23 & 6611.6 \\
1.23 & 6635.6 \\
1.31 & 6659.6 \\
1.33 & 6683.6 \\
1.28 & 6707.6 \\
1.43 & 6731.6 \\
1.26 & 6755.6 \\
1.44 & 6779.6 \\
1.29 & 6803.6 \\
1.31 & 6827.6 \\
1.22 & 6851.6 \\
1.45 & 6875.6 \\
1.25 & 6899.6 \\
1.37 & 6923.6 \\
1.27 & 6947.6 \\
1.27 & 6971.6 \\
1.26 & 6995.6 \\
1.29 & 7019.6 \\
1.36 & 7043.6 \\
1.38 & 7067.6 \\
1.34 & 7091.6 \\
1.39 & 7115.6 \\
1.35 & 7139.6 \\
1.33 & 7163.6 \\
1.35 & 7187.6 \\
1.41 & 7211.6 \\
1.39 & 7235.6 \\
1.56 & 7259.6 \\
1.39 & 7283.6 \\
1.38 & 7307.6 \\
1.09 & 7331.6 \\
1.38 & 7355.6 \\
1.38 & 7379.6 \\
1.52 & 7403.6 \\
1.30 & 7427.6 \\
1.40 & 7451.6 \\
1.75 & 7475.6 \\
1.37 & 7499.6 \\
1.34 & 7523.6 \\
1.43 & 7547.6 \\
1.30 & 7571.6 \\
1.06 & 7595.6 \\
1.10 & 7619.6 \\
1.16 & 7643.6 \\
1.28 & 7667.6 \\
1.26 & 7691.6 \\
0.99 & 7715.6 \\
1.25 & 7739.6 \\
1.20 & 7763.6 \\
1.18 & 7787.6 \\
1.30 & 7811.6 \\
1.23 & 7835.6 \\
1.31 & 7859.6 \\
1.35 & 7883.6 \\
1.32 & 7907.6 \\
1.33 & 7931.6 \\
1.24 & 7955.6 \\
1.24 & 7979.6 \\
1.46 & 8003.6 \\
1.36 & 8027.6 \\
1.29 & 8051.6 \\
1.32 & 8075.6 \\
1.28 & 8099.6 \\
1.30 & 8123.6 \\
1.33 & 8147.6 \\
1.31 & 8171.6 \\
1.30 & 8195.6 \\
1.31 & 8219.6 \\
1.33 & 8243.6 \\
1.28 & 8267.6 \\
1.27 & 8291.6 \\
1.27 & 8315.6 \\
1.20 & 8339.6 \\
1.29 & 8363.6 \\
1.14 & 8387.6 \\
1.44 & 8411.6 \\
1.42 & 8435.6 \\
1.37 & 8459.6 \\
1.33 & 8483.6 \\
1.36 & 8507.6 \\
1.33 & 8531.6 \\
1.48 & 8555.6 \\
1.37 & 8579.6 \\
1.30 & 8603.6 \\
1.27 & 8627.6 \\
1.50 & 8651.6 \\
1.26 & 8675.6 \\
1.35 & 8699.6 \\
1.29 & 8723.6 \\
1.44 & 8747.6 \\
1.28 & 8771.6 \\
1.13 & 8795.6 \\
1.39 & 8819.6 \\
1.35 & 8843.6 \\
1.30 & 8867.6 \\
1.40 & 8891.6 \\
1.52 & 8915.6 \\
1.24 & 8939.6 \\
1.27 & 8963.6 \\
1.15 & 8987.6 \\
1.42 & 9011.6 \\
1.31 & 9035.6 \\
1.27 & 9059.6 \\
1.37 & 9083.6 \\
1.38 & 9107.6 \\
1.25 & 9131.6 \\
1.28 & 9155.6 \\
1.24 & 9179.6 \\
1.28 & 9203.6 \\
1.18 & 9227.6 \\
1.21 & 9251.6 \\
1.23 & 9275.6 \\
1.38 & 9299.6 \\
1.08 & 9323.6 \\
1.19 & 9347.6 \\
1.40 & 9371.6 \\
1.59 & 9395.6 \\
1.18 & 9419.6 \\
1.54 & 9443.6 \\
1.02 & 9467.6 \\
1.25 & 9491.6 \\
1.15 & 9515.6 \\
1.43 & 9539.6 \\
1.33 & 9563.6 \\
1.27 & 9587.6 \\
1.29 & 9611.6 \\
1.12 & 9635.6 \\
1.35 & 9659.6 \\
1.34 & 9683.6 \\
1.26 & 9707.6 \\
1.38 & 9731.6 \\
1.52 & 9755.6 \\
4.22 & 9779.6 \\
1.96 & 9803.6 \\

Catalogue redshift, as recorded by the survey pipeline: 0.491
